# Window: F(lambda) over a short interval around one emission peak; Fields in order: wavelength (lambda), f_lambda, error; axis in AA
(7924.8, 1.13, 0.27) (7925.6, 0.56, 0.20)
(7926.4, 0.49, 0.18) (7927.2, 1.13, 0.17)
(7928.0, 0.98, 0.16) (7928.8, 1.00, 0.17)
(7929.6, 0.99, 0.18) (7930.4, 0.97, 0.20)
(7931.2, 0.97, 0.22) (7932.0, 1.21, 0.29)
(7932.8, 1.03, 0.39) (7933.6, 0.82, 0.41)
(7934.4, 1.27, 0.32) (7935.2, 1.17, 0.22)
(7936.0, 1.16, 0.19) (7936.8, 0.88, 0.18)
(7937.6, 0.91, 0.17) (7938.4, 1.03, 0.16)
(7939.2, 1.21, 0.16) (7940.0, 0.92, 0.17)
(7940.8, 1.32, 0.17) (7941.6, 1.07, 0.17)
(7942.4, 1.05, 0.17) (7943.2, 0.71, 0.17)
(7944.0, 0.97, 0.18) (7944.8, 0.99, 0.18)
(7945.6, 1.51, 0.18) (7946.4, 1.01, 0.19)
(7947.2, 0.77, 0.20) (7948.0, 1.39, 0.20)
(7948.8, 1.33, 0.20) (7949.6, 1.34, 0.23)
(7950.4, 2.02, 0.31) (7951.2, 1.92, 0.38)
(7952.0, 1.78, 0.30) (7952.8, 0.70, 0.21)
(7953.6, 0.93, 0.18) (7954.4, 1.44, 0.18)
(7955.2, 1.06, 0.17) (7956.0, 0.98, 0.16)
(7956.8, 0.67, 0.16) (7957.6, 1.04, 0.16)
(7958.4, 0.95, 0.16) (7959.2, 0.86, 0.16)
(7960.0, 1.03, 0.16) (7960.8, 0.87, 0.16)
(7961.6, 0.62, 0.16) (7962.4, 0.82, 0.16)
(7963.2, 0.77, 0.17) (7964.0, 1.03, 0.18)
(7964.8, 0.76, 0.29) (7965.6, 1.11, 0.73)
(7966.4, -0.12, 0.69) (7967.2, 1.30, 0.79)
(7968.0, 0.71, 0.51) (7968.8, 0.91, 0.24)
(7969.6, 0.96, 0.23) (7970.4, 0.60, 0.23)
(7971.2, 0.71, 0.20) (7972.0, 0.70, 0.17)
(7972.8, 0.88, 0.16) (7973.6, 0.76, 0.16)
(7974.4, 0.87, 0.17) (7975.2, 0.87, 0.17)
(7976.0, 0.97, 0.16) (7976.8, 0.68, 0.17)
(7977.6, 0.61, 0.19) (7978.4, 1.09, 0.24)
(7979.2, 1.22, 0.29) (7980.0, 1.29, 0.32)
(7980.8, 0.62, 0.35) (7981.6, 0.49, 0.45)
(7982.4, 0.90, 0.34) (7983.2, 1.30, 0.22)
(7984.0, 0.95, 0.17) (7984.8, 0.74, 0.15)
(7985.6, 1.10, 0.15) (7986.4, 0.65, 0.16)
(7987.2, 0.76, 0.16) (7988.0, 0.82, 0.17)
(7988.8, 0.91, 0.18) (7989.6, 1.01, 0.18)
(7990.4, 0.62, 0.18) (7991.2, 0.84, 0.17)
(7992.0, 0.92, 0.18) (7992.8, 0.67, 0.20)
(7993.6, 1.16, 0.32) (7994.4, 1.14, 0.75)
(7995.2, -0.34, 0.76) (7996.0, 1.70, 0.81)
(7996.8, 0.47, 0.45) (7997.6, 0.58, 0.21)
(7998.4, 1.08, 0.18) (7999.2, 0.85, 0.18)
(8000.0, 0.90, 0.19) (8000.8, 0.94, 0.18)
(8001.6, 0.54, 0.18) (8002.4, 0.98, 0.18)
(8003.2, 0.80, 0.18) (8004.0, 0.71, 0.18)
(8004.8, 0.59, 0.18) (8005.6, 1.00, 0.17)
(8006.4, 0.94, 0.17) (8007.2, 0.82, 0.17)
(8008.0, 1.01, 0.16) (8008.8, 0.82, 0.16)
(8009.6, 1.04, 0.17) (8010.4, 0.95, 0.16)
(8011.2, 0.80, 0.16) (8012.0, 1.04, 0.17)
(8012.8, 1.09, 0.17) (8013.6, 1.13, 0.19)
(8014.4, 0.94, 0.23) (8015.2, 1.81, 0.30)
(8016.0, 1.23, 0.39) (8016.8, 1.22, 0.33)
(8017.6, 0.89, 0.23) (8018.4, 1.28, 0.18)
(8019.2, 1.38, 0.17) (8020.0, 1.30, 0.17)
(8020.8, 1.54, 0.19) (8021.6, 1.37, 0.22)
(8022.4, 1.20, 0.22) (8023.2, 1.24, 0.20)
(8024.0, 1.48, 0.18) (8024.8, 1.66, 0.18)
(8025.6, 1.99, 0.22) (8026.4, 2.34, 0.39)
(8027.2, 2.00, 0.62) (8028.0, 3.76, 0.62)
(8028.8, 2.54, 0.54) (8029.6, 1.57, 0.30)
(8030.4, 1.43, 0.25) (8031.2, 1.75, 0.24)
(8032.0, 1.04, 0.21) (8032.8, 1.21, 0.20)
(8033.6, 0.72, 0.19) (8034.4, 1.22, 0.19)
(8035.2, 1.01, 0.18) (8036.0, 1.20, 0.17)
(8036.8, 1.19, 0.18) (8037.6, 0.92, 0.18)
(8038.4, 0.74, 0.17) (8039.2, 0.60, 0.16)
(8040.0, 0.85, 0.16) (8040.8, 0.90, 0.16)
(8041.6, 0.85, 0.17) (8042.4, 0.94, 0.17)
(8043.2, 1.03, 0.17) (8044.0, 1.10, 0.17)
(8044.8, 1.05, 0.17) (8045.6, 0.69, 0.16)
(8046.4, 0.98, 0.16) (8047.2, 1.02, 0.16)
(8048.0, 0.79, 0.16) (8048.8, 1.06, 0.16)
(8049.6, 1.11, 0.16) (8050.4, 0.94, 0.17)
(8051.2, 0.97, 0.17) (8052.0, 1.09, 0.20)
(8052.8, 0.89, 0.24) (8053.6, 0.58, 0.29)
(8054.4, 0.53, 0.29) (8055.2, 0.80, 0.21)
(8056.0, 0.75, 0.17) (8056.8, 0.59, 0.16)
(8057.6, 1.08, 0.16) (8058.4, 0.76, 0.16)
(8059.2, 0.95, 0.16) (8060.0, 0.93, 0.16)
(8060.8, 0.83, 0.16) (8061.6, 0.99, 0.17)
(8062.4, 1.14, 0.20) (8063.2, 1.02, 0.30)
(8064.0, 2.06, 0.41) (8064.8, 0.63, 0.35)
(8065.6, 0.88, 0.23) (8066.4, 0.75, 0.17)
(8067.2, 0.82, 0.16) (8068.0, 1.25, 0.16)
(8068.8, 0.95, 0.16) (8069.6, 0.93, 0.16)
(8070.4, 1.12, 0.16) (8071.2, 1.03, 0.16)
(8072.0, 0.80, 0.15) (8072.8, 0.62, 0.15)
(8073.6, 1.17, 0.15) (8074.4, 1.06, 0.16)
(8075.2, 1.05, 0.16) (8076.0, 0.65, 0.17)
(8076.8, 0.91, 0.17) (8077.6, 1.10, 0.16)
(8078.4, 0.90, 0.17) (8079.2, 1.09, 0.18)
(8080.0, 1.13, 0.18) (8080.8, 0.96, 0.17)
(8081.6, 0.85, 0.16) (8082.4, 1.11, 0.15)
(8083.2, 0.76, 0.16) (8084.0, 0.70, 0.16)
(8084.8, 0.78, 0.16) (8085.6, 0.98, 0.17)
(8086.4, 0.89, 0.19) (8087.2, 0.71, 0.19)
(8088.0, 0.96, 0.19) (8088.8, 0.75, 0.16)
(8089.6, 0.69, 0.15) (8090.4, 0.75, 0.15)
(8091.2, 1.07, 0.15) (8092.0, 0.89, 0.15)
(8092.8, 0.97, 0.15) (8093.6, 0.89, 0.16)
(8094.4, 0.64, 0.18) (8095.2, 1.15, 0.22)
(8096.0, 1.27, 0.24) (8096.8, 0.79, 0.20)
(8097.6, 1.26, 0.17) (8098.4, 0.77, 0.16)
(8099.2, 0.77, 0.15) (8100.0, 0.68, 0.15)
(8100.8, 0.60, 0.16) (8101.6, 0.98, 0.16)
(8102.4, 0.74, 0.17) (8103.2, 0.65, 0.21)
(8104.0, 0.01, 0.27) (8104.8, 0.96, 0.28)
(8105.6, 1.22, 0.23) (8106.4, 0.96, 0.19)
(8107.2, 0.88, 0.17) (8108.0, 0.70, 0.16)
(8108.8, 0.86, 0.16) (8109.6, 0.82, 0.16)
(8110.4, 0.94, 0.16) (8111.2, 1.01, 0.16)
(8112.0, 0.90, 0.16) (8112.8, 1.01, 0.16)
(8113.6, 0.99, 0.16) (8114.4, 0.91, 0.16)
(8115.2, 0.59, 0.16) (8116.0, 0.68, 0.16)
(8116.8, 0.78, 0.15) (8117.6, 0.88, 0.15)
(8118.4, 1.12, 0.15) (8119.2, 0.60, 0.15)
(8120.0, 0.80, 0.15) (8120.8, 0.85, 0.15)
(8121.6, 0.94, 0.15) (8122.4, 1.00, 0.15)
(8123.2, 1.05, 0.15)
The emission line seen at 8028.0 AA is [O III] 5007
